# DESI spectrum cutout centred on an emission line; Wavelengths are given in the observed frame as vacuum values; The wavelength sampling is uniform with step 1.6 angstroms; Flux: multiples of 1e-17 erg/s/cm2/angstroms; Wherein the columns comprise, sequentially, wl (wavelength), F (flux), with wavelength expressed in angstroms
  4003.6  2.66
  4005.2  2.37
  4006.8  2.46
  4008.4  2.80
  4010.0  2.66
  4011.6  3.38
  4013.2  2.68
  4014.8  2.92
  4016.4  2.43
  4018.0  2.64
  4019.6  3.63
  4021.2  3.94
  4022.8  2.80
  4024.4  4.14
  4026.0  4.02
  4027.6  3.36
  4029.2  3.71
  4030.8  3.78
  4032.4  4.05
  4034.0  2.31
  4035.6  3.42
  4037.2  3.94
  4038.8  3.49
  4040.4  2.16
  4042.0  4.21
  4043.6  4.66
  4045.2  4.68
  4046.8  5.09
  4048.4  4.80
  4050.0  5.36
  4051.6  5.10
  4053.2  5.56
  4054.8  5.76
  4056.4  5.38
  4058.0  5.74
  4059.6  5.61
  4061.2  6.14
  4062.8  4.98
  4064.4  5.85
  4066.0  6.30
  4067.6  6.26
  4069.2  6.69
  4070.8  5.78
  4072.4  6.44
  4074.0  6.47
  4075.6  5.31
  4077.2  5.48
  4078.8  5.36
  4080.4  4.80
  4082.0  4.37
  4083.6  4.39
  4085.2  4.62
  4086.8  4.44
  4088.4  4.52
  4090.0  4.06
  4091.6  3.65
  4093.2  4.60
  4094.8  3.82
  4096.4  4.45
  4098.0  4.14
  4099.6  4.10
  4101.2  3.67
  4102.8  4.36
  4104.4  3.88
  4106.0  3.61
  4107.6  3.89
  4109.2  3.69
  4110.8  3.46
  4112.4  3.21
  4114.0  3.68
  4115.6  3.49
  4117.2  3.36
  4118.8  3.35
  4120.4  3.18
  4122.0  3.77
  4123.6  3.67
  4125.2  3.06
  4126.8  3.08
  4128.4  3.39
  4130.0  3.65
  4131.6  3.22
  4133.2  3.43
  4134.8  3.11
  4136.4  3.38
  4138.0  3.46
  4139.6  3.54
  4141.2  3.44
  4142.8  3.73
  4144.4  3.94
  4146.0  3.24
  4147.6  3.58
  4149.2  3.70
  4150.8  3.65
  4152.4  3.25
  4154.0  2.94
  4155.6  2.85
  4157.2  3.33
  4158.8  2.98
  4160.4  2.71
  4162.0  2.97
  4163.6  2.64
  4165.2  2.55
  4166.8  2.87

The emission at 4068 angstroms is Ly-alpha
